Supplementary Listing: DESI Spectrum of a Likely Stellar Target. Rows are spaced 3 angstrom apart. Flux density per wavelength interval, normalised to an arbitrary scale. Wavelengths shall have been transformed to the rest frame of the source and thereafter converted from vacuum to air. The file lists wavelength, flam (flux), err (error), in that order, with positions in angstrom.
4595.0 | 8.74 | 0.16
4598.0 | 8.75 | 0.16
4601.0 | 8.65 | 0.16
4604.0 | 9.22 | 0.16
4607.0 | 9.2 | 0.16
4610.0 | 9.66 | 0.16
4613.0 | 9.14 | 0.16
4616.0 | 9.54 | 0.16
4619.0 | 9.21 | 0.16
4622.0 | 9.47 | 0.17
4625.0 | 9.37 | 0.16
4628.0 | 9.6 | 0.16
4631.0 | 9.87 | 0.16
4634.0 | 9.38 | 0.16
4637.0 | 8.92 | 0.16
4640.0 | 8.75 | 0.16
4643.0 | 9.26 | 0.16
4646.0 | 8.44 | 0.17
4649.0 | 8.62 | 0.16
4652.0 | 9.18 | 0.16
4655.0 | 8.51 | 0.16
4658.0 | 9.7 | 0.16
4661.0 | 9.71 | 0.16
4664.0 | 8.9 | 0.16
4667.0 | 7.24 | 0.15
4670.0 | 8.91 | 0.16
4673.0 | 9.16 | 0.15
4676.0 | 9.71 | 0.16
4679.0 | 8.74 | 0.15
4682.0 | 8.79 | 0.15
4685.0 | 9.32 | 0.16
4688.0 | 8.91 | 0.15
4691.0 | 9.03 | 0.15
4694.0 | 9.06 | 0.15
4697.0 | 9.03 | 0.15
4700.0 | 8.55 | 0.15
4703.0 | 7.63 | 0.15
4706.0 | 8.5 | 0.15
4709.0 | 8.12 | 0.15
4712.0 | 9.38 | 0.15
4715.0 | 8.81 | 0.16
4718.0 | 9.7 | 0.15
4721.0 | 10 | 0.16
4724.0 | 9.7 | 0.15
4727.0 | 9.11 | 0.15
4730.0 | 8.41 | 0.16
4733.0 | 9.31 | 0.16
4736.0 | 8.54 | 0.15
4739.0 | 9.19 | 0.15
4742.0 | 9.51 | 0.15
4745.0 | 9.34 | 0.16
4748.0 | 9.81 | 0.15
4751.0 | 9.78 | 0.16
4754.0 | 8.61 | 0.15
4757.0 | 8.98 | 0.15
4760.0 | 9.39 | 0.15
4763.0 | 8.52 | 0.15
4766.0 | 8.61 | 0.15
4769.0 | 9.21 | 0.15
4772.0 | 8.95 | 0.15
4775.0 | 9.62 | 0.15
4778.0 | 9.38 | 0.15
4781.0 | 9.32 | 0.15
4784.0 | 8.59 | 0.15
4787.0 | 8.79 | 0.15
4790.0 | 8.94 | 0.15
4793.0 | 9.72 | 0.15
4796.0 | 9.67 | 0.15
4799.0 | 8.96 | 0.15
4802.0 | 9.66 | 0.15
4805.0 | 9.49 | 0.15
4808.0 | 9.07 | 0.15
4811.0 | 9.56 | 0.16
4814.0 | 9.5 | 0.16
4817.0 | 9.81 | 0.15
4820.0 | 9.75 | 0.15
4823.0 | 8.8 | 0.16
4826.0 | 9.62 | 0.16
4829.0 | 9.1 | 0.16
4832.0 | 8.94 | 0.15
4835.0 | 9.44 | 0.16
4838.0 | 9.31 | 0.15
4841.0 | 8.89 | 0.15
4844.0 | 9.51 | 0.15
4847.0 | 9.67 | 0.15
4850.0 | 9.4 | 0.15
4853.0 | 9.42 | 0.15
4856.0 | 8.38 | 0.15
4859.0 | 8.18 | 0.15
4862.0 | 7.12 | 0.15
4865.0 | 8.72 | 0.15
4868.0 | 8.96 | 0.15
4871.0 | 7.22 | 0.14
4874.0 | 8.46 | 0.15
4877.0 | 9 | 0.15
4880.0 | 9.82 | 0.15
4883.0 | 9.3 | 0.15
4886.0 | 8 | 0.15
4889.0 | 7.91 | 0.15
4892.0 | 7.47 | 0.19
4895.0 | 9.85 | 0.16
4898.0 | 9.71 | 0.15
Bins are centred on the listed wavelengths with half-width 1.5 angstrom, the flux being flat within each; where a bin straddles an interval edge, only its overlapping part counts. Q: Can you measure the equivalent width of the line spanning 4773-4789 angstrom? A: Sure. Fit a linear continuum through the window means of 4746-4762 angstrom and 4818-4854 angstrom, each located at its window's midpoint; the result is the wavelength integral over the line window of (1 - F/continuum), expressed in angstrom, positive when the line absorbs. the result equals 0.3 angstrom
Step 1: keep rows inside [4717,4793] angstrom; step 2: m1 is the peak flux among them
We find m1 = 10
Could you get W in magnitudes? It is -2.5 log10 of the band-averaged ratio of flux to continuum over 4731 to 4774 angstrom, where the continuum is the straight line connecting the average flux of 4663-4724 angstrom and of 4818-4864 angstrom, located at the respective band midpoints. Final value -0.02 mag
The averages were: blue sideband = 8.89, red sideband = 9.04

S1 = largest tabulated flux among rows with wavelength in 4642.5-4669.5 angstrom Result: 9.71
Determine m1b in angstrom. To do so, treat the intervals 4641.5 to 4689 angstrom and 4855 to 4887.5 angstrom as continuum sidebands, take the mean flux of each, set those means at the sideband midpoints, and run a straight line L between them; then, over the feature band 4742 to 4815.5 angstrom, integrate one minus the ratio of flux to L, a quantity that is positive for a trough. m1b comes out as -4.66 angstrom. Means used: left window 8.94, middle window 9.23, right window 8.47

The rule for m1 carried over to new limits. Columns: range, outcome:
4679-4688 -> 9.32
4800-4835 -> 9.81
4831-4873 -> 9.67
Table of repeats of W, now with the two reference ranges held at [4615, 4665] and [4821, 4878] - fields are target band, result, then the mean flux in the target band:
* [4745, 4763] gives -0.03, 9.25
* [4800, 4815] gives -0.06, 9.44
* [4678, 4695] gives 0.02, 8.98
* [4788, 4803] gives -0.05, 9.36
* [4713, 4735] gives -0.03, 9.28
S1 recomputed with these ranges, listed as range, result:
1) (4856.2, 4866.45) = 8.72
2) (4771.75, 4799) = 9.72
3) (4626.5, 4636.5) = 9.87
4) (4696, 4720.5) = 9.7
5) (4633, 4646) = 9.38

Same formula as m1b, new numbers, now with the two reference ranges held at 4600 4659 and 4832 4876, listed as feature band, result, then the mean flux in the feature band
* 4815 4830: -1.02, 9.43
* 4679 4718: 1.13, 8.8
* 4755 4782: -0.51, 9.1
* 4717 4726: -0.75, 9.77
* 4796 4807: -0.66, 9.4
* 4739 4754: -0.83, 9.47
